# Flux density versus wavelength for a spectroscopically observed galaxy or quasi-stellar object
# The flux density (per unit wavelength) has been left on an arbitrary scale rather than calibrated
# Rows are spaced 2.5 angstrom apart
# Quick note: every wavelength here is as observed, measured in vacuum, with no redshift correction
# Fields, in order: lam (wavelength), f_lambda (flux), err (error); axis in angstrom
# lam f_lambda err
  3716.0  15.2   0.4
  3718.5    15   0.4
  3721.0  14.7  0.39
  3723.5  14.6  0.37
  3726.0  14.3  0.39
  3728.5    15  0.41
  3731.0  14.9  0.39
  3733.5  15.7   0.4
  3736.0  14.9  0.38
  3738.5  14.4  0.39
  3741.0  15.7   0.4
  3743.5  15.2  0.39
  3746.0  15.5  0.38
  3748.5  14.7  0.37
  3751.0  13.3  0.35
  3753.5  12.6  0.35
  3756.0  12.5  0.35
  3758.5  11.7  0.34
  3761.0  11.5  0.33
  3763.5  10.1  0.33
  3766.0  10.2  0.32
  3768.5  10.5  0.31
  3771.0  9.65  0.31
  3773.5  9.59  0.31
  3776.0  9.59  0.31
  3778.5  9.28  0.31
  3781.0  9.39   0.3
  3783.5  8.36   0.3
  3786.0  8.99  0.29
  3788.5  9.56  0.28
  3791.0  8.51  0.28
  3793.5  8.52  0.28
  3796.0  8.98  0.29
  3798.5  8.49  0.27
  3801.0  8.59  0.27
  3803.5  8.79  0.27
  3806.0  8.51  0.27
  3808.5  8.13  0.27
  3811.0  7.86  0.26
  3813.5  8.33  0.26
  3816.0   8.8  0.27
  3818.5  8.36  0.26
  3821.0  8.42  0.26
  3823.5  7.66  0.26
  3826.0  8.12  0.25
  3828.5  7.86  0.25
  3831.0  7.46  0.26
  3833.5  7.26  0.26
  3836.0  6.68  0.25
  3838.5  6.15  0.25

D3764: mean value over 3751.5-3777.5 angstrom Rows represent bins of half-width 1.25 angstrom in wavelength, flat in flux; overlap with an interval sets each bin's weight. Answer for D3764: 10.9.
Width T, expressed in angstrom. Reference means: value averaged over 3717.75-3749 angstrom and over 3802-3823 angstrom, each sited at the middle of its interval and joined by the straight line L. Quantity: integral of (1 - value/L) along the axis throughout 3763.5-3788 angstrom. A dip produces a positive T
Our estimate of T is 4.1 angstrom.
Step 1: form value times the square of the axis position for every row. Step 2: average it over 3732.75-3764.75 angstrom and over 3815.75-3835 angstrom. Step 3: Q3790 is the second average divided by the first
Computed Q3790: 0.61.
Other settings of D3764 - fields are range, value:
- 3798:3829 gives 8.31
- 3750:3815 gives 9.66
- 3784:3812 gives 8.63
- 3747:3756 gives 13.4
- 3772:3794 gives 9.11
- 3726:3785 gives 12.4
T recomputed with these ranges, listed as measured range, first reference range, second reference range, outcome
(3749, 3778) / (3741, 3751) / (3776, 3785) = 2.2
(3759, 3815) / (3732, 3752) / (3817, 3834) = 9.7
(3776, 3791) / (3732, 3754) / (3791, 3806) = 1.7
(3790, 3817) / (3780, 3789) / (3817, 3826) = 0.3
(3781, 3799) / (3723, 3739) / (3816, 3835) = 2.9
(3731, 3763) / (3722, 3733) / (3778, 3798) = -2.5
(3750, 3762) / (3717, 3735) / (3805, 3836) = 0.4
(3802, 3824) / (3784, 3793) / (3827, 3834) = -0.6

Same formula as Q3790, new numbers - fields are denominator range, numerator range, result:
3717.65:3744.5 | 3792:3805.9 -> 0.60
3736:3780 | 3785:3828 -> 0.72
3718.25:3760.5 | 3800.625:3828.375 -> 0.60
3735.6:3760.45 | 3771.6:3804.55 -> 0.66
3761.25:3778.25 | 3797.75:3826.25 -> 0.85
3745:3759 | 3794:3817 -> 0.65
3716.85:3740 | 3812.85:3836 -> 0.56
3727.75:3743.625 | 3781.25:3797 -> 0.60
